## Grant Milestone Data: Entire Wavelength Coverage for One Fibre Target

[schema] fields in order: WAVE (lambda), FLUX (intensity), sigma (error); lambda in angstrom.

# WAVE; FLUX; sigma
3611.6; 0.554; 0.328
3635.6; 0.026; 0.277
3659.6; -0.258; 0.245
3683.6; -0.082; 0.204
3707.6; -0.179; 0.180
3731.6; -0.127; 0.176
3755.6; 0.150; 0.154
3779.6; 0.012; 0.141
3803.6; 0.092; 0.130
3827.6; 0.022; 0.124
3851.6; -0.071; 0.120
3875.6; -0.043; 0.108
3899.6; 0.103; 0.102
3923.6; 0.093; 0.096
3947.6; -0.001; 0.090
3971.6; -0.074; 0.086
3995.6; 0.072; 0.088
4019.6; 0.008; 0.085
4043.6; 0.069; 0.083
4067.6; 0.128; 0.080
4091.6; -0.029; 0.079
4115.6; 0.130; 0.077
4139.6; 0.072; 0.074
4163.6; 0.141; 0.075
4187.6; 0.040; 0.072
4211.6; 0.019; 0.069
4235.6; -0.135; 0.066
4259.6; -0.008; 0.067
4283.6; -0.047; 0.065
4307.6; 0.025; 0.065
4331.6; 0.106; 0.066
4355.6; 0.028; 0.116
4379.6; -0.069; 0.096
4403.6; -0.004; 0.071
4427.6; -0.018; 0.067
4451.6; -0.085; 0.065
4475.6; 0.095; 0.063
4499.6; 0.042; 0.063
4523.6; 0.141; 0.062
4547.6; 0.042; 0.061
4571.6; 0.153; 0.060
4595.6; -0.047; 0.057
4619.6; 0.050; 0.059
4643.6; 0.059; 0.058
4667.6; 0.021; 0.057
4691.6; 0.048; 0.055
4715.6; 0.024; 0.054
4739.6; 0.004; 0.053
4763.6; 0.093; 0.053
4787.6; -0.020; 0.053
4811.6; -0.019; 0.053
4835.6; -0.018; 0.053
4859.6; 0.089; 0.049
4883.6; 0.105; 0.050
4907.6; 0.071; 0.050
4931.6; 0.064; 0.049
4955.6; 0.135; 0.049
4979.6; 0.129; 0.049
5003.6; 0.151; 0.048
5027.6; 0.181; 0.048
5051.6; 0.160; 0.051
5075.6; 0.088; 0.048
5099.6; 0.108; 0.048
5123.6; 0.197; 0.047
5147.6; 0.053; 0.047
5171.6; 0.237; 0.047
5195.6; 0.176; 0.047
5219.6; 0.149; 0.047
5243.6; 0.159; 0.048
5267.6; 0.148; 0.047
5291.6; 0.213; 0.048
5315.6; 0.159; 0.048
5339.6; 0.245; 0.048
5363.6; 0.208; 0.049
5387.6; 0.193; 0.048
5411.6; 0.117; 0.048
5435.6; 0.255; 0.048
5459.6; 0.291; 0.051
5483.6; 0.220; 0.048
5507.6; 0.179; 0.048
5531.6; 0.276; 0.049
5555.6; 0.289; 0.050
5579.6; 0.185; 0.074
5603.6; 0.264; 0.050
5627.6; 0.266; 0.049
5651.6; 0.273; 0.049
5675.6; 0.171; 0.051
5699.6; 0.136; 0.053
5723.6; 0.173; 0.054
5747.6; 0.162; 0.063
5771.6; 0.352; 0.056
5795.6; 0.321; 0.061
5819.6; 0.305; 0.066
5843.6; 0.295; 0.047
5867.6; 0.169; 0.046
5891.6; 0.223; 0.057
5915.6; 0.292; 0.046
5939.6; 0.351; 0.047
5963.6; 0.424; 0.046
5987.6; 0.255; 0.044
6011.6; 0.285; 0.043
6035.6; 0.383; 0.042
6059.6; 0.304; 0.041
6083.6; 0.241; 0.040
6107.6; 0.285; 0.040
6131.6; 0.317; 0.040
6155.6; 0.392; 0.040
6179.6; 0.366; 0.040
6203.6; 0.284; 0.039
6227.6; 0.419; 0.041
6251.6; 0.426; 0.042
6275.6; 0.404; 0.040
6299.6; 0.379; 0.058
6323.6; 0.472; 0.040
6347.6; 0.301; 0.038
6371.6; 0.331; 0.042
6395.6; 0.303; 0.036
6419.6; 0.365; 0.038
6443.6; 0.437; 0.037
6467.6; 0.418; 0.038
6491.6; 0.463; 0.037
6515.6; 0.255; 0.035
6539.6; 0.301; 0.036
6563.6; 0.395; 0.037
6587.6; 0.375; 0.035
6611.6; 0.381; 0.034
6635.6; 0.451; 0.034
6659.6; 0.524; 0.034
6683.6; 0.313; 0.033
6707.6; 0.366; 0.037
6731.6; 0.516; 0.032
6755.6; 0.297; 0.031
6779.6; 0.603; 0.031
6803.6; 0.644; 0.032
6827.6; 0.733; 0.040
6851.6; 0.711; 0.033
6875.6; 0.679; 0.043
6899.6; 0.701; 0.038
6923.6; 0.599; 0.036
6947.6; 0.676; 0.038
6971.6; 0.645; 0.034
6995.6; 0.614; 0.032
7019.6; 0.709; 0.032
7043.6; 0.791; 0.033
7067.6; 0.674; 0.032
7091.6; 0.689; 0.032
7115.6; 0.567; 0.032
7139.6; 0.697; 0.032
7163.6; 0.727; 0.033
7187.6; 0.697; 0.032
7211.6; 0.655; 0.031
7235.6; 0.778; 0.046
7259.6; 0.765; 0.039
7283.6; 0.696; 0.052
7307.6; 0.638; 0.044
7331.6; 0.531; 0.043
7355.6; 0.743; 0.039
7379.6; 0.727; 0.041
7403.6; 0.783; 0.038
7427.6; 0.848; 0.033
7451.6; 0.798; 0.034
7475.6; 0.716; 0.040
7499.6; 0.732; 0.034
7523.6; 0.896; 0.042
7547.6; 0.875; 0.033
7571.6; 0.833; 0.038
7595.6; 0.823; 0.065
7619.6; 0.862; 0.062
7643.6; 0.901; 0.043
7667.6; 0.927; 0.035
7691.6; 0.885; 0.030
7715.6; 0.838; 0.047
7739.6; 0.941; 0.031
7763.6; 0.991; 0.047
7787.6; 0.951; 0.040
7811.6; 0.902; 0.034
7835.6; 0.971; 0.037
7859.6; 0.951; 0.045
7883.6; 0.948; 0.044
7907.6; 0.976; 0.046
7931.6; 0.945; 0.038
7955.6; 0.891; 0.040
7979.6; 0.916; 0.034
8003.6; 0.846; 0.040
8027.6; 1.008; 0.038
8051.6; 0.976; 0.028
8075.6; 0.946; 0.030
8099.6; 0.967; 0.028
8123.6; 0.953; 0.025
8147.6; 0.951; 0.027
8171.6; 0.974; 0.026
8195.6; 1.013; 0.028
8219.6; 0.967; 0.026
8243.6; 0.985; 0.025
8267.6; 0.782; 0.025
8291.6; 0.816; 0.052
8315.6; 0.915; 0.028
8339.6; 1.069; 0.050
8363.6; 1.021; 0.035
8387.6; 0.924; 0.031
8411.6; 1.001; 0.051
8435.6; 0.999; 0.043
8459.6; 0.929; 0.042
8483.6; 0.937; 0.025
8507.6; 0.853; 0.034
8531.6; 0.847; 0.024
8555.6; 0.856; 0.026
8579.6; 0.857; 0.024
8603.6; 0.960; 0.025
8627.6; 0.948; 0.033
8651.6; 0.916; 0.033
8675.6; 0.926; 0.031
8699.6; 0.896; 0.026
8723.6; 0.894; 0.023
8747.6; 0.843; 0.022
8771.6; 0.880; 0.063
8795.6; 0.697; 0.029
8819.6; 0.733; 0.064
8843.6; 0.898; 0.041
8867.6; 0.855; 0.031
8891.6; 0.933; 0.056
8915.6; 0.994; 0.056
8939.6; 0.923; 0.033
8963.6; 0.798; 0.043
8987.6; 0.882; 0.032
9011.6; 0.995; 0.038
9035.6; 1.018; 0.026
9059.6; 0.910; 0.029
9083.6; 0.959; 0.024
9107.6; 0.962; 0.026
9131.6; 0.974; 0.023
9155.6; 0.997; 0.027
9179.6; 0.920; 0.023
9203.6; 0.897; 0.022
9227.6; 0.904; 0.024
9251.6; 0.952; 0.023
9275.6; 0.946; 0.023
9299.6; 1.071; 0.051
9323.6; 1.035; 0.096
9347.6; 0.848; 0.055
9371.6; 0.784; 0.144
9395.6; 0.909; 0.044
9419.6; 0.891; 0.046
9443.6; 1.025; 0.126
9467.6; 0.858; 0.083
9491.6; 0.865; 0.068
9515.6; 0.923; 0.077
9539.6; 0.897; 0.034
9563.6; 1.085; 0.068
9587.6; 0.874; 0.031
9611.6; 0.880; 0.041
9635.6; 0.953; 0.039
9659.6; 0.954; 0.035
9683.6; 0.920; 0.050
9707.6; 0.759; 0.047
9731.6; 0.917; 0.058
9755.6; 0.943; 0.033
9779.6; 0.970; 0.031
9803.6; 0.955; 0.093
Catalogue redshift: 0.702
